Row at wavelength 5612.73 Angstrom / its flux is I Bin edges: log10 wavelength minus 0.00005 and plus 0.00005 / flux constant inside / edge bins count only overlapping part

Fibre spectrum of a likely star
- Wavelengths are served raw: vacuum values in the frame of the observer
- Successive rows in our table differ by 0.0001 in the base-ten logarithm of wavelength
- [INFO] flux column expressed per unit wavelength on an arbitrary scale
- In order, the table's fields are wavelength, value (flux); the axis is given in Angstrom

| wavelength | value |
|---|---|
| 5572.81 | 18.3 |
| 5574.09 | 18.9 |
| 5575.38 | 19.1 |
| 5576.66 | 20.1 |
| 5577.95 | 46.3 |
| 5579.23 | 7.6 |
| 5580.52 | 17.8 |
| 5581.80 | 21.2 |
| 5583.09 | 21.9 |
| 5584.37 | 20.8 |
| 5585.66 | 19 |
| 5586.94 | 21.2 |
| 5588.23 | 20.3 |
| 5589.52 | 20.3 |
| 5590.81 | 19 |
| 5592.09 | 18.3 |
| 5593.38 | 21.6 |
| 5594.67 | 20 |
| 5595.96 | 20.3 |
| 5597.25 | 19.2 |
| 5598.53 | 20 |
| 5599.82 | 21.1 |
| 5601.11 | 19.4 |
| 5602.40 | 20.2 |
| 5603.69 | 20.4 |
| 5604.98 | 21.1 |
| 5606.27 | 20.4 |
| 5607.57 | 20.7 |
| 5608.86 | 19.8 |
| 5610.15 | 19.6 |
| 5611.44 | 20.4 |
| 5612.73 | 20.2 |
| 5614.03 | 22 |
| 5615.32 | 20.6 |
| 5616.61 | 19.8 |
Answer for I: 20.2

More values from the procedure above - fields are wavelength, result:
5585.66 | 19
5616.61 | 19.8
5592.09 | 18.3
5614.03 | 22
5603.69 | 20.4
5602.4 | 20.2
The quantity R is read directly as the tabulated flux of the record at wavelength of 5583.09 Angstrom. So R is 21.9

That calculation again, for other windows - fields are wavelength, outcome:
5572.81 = 18.3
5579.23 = 7.6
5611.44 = 20.4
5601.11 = 19.4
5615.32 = 20.6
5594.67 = 20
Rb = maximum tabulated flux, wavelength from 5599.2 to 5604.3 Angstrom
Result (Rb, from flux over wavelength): 21.1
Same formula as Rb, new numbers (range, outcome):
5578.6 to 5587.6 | 21.9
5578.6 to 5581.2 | 17.8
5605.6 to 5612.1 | 20.7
